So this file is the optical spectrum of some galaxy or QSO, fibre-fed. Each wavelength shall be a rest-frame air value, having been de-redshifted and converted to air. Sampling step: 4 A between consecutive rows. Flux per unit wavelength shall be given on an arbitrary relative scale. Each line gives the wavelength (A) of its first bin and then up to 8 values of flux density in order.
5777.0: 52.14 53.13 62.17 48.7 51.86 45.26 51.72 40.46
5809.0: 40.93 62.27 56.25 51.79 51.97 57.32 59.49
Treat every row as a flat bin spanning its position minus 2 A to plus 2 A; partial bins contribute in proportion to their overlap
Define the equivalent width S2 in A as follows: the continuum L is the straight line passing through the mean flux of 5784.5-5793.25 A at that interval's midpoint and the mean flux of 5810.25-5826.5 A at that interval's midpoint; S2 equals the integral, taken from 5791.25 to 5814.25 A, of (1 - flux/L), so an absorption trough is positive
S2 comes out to 2.49 A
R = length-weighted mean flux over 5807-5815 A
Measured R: 51.6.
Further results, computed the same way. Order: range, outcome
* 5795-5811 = 44.6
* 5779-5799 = 52.2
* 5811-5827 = 55.6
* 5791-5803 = 49.6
